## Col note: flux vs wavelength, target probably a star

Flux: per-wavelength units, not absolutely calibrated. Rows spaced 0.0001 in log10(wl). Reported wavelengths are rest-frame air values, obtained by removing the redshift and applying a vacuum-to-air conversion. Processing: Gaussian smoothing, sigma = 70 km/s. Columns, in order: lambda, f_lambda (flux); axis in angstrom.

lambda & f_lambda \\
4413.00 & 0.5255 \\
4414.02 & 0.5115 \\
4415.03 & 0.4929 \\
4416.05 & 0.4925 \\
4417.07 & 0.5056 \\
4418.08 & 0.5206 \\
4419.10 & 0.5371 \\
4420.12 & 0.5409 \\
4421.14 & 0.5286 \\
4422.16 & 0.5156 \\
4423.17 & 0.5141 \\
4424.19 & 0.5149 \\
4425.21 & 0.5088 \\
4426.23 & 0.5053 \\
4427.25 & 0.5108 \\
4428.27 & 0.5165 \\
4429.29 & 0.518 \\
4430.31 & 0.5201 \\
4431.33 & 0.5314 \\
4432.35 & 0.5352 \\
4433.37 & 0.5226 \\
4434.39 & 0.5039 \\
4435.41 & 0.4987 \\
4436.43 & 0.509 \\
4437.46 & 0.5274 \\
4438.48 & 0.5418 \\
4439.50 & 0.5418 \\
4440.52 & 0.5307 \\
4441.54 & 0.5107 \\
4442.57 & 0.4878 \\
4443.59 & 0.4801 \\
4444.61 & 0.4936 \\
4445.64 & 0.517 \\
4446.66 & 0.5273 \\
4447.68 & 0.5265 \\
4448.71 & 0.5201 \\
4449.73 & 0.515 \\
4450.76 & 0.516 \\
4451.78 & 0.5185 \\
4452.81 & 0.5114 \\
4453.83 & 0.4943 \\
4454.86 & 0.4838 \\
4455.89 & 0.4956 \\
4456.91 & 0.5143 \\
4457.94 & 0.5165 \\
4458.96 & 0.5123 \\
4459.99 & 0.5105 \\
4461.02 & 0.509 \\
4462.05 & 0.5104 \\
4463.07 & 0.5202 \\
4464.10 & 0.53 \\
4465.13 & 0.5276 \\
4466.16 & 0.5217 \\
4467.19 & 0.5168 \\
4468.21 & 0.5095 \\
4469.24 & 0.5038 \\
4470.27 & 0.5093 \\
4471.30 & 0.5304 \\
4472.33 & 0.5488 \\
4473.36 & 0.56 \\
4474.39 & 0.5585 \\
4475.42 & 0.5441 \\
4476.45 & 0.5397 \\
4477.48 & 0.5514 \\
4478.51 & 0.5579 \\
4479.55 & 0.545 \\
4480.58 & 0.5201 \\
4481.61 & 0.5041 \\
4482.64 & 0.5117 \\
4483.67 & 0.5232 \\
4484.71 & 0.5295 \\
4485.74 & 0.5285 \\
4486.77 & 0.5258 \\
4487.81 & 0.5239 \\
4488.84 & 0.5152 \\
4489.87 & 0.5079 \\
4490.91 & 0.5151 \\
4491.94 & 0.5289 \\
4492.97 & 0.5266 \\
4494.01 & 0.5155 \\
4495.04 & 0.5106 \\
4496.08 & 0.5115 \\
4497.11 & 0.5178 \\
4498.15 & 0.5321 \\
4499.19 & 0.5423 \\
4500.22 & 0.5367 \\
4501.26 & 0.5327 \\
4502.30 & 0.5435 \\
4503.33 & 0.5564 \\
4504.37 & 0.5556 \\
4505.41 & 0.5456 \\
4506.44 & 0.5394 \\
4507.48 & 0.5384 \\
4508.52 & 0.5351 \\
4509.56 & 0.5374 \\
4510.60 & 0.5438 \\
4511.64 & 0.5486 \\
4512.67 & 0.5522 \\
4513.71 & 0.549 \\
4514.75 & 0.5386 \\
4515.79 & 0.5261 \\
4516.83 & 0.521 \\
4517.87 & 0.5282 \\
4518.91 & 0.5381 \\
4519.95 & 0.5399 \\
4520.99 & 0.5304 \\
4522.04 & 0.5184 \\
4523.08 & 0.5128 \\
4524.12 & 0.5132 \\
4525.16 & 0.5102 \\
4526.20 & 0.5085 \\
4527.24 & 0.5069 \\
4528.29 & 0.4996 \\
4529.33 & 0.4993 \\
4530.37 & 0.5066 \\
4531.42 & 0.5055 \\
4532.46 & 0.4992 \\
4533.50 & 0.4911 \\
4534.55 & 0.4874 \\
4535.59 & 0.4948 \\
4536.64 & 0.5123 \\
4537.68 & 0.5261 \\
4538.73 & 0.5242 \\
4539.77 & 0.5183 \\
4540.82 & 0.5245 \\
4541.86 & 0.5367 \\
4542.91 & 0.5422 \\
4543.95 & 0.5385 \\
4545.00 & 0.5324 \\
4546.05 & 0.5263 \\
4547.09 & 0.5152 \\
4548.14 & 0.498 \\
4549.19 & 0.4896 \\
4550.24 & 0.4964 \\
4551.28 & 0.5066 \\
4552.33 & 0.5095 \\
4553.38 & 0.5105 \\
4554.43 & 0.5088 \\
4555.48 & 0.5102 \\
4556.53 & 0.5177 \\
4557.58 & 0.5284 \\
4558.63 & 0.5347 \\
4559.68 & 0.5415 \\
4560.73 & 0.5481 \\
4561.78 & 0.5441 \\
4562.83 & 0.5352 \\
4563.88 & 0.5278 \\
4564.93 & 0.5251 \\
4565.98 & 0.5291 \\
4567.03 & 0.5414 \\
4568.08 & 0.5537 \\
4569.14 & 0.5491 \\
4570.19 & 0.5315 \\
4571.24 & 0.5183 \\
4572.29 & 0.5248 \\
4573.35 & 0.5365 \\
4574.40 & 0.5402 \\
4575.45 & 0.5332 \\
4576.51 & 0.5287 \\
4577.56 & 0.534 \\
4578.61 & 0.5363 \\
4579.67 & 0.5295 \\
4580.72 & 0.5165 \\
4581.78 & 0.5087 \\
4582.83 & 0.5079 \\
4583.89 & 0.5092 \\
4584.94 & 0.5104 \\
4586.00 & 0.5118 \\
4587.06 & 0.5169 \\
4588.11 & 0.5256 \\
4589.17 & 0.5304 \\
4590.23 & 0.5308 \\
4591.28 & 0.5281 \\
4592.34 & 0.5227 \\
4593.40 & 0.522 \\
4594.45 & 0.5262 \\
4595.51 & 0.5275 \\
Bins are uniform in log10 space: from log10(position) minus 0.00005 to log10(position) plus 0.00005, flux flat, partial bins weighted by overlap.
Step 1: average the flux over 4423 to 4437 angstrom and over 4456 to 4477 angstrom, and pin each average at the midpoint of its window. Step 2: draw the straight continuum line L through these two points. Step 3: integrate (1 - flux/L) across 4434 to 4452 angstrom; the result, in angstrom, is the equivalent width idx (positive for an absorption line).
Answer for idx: 0.12 angstrom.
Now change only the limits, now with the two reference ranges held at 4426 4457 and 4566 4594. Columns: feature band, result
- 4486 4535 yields -0.43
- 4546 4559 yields 0.33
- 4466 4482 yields -0.50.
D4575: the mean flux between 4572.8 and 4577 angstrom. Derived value 0.534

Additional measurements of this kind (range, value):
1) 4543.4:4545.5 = 0.536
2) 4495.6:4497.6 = 0.516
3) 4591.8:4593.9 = 0.521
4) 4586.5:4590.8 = 0.526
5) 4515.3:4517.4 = 0.524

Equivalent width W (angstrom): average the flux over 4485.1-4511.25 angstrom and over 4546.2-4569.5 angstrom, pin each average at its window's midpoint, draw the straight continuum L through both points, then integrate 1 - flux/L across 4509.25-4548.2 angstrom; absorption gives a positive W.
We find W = 0.4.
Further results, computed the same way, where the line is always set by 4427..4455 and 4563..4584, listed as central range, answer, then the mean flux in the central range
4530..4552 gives 0.55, 0.513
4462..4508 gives -0.86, 0.53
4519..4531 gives 0.23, 0.514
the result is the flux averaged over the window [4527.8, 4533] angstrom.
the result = 0.503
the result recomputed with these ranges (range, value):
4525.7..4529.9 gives 0.504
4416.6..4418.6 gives 0.515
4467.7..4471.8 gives 0.513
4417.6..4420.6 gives 0.532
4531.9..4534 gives 0.497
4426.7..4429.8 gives 0.515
